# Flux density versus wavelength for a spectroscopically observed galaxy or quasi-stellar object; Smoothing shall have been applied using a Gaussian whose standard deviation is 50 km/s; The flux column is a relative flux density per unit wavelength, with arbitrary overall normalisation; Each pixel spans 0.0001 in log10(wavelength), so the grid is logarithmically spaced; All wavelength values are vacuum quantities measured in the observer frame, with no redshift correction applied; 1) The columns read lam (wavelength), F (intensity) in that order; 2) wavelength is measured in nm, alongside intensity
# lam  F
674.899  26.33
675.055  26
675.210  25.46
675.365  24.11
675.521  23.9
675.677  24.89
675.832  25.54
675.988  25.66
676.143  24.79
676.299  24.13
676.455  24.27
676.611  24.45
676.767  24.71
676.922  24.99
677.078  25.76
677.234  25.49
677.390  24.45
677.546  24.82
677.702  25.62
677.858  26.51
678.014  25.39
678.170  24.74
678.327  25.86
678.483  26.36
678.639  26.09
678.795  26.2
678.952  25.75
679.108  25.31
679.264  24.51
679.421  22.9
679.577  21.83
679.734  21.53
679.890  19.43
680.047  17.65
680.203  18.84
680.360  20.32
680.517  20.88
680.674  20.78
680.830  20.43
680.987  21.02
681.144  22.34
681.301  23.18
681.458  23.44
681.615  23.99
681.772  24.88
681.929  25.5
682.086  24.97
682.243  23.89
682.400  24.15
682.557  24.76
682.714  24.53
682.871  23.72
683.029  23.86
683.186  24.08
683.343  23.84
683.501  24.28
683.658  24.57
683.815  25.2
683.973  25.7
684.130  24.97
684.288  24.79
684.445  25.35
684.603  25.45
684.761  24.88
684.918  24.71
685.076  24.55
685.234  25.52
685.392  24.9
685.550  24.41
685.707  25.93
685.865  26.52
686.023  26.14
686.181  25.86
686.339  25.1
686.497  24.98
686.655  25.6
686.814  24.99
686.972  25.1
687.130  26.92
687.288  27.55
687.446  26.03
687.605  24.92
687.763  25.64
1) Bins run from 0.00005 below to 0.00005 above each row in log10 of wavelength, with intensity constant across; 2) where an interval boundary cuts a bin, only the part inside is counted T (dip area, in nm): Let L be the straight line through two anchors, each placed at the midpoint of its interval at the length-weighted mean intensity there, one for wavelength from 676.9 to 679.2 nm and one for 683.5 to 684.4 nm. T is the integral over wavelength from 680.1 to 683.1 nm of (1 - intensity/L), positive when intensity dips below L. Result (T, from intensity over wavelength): 0.28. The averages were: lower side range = 25.6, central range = 22.9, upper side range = 25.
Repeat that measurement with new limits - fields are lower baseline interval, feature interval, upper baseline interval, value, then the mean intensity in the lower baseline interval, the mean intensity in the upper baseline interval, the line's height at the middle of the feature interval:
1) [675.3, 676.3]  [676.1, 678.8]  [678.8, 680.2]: -0.18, 24.8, 22.4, 23.7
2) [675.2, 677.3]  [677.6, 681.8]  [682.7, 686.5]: 0.29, 24.8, 25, 24.9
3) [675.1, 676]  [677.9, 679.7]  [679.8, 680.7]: -0.31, 24.9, 19.6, 21.2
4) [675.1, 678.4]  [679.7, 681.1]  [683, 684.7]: 0.27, 25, 24.8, 24.9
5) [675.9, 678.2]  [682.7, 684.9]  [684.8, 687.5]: 0.07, 25.1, 25.6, 25.4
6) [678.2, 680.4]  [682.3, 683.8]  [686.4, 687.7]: 0.01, 23.1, 25.7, 24.4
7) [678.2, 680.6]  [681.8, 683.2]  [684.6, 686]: -0.02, 22.9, 25.2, 24.1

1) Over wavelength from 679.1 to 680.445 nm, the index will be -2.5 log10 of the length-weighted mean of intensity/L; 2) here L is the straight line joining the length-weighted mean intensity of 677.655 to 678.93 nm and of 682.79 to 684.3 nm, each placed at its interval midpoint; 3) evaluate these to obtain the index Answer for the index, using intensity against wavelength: 0.20 mag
